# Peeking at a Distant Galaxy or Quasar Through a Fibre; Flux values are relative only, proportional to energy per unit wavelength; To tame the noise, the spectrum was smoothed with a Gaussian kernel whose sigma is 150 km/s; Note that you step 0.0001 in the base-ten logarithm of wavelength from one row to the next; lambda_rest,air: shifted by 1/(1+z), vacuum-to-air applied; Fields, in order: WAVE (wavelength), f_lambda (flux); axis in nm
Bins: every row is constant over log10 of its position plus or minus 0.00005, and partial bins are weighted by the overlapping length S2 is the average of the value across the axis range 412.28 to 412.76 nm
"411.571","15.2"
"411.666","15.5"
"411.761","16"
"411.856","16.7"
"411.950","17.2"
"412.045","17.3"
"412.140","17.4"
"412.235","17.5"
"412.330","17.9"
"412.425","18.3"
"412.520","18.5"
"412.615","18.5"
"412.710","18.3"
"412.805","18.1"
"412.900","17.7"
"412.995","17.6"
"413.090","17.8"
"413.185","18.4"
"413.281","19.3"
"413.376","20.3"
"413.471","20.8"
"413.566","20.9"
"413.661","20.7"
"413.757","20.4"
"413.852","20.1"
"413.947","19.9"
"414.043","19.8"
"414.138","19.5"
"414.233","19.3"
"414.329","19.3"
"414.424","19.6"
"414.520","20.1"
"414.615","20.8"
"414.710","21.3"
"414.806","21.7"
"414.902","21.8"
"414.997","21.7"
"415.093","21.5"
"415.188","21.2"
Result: 18.3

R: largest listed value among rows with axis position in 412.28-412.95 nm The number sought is 18.5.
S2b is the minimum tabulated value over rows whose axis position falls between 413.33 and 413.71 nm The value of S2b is 20.3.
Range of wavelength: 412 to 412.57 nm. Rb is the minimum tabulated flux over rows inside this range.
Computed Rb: 17.3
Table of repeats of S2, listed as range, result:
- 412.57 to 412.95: 18.2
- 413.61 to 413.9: 20.4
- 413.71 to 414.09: 20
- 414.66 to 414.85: 21.5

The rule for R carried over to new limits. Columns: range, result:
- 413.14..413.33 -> 19.3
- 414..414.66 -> 20.8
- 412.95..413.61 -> 20.9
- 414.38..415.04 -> 21.8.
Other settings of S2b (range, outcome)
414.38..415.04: 19.6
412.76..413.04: 17.6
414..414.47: 19.3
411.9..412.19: 17.2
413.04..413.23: 17.8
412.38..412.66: 18.3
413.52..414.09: 19.8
